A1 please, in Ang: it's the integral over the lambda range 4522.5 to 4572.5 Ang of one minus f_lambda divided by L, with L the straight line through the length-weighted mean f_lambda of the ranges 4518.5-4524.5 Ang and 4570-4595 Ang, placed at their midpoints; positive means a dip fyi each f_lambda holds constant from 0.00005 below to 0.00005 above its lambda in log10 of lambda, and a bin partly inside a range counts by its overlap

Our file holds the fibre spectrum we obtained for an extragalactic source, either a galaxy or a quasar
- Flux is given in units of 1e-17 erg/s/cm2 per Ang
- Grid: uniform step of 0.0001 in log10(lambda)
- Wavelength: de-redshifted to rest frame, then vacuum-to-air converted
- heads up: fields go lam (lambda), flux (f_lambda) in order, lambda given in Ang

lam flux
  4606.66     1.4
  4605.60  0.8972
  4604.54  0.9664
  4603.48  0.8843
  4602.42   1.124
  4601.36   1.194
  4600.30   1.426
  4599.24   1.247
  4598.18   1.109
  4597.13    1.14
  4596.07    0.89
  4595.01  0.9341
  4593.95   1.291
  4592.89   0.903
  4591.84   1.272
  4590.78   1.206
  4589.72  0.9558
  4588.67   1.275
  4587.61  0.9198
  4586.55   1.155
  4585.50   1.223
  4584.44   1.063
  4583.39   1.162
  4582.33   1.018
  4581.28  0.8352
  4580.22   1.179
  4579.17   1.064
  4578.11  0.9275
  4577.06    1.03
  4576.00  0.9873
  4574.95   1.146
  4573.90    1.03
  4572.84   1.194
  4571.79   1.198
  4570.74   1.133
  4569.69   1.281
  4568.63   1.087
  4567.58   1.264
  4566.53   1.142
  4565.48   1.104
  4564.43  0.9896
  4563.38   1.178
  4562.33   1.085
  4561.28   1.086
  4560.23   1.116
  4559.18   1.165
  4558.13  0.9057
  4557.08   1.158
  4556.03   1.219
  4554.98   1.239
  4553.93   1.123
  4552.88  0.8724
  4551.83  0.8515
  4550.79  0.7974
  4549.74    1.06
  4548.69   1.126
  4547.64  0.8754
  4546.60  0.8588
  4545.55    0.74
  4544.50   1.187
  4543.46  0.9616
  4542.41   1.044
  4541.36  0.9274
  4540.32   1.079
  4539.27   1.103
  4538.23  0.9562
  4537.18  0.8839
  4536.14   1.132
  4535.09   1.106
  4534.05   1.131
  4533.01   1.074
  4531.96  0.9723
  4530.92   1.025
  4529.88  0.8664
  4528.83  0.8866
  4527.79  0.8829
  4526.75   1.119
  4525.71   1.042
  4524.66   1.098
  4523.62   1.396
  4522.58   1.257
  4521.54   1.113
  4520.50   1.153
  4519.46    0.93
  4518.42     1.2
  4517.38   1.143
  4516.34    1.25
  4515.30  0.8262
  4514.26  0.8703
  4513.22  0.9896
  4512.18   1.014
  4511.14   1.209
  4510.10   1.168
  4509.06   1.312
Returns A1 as 3.5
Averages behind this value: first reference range 1.17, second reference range 1.09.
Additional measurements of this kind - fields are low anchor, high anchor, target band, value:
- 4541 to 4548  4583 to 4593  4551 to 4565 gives -0.99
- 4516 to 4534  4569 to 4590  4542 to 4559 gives 1.28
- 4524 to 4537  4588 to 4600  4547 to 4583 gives 0.11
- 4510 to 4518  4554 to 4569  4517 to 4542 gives 0.37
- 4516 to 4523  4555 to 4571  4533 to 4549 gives 1.84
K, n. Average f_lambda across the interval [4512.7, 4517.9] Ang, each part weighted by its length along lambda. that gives 1.02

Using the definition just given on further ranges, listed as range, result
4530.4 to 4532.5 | 0.998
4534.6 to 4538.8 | 1.02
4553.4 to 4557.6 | 1.18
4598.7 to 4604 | 1.17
